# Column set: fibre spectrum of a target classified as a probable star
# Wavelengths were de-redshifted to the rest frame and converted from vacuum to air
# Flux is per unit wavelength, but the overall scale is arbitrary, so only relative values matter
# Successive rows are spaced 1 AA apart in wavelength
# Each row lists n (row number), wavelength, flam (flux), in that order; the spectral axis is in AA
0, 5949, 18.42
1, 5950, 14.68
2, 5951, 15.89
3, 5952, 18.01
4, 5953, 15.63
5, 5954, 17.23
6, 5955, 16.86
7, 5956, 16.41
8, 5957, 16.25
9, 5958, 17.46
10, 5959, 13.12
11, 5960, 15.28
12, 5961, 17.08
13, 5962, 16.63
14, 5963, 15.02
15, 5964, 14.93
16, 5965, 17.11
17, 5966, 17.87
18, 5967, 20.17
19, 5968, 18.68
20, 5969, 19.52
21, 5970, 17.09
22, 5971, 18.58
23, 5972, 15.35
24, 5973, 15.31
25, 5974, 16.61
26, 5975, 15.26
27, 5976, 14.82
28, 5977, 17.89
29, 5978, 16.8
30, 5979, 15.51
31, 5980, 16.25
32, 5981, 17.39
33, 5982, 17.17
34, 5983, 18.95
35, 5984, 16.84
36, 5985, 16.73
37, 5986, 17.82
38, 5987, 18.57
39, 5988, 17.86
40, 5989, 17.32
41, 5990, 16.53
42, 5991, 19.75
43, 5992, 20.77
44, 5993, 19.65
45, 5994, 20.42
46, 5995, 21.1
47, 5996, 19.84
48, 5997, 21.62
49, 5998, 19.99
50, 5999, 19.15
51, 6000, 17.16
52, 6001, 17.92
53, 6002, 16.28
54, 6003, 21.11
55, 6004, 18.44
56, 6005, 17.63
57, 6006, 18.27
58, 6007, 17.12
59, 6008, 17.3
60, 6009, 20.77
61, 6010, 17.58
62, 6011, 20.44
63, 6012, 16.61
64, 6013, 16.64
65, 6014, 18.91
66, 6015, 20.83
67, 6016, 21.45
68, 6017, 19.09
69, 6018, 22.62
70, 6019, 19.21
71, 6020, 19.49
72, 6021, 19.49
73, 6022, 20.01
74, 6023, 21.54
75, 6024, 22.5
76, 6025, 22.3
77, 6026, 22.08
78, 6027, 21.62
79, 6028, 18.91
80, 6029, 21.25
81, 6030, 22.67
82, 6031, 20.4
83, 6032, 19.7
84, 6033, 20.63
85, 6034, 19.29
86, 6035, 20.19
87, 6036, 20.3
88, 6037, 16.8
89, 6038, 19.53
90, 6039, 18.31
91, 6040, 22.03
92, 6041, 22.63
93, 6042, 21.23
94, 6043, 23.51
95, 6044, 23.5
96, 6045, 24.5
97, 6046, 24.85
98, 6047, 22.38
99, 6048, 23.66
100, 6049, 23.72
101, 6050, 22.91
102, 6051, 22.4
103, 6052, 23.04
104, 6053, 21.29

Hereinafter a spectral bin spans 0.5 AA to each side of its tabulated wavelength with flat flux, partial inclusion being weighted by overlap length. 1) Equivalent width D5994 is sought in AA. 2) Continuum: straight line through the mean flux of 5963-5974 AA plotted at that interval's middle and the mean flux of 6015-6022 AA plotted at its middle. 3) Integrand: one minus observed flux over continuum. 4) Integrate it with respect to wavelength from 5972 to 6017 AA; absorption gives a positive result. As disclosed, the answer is 1.6 AA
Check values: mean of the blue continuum 17.3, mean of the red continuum 20.3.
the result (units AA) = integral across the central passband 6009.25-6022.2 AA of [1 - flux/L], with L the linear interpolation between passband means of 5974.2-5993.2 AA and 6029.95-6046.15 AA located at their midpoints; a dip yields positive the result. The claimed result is 0.10 AA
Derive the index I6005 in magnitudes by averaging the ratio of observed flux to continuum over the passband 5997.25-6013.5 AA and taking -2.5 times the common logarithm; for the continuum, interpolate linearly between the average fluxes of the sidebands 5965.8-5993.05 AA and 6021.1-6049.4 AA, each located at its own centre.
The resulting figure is 0.06 mag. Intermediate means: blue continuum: 17.5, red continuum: 21.4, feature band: 18.3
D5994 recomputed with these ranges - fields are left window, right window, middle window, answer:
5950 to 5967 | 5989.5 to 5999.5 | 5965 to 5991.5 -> 1.35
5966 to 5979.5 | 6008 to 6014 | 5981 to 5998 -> -1.11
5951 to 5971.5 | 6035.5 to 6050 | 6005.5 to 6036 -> 0.95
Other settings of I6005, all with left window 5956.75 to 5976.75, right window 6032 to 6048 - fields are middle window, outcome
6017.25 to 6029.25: -0.03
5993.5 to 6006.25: -0.02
